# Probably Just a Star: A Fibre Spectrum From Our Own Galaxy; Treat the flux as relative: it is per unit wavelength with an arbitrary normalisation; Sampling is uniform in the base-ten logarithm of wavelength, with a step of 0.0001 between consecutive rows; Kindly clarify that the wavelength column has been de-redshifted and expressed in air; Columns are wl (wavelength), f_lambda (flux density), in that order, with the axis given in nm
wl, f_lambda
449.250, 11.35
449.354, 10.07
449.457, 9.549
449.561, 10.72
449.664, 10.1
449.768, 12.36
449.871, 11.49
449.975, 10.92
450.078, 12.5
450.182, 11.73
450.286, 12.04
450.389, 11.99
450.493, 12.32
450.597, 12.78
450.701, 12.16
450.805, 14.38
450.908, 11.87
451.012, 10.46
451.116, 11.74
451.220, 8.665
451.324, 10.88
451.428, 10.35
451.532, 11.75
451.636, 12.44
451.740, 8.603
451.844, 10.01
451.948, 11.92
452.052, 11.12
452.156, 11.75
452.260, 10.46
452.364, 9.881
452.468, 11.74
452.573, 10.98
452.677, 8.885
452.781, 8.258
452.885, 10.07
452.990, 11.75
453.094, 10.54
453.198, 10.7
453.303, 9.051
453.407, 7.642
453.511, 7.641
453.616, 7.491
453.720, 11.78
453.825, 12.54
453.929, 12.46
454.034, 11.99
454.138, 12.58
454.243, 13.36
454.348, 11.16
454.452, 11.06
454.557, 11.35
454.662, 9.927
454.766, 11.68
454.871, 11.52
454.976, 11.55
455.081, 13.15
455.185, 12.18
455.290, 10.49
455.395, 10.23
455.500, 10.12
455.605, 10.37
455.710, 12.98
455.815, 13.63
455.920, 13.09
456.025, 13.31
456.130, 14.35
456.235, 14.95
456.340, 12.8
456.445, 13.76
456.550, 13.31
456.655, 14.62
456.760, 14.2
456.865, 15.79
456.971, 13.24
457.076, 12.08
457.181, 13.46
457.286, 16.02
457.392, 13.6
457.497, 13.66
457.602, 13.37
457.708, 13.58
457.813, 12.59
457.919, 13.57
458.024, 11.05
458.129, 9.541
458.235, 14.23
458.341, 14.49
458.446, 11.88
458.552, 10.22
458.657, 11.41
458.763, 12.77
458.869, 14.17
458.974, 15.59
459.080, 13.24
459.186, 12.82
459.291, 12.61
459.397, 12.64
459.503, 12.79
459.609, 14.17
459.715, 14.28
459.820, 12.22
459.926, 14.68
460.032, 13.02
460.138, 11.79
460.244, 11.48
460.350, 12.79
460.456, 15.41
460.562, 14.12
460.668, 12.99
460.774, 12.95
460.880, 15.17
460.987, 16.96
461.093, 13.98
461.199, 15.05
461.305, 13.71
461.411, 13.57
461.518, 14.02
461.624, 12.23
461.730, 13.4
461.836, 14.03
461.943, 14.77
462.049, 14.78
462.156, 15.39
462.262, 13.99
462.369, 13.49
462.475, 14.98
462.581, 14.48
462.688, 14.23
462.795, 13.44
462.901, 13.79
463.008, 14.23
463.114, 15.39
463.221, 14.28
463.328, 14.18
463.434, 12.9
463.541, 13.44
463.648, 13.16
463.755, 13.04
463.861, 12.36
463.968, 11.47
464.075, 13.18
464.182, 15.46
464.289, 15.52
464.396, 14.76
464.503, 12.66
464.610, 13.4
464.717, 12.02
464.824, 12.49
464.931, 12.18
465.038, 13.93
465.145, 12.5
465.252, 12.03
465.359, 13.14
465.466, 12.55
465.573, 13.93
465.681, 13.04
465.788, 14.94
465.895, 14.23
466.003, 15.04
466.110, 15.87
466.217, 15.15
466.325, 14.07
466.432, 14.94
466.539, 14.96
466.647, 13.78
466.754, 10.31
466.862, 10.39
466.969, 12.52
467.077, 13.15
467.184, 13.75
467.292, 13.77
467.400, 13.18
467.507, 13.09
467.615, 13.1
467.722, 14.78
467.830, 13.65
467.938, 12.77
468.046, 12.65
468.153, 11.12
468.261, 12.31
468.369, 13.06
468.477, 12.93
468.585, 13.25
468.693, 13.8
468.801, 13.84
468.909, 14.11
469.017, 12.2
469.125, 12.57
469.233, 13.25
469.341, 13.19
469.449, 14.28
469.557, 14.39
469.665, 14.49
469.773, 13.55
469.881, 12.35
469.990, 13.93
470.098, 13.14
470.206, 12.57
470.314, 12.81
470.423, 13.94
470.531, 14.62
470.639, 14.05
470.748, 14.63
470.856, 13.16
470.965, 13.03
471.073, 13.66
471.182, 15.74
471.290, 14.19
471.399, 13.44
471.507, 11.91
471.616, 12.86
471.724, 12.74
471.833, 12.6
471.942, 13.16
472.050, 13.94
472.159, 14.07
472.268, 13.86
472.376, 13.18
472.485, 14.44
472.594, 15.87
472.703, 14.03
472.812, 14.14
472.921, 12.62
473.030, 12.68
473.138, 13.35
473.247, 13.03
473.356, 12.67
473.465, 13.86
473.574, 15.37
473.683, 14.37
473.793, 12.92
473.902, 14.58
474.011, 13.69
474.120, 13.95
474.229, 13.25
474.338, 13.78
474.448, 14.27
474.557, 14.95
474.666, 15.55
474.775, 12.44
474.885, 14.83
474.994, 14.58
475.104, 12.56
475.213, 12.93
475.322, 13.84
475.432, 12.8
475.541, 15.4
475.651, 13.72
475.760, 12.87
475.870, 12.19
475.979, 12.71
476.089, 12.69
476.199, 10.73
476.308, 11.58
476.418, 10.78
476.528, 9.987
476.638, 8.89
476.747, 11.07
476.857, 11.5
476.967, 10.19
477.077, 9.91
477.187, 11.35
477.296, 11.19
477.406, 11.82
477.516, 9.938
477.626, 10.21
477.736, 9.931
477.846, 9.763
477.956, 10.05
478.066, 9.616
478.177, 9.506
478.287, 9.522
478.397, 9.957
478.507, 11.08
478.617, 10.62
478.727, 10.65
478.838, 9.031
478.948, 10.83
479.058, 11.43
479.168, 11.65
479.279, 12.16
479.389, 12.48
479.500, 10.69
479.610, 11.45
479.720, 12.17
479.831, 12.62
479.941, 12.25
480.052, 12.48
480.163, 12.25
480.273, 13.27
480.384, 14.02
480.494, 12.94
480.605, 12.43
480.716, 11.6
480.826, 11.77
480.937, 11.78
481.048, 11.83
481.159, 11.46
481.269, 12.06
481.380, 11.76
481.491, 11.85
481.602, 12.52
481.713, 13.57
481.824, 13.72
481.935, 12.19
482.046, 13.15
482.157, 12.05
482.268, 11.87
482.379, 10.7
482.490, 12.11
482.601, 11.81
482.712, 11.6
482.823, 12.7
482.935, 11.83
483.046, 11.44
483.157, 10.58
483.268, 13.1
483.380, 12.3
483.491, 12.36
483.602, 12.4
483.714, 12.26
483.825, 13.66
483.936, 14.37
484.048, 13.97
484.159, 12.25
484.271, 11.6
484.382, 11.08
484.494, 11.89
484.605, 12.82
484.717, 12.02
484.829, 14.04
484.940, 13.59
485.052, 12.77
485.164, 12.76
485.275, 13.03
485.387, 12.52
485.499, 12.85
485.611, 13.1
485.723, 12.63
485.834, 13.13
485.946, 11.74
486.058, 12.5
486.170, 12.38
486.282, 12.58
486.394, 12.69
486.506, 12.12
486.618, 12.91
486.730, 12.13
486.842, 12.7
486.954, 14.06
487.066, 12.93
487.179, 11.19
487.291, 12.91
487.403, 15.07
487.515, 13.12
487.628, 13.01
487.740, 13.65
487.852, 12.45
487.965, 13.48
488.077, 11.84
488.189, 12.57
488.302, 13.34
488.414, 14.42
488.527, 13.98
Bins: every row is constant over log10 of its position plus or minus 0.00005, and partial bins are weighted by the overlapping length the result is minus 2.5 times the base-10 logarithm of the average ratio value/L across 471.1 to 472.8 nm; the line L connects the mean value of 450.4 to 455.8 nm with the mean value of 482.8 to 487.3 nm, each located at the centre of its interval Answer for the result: -0.15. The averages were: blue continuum 11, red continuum 12.6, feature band 13.7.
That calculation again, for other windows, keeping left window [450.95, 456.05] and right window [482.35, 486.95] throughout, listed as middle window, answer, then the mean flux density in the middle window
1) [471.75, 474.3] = -0.152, 13.7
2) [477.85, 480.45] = 0.088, 11.3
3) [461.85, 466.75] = -0.201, 13.8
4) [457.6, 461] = -0.168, 13.1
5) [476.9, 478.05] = 0.166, 10.4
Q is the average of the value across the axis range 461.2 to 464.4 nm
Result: 13.9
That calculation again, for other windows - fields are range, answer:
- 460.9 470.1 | 13.6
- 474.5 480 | 11.6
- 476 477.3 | 10.9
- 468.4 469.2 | 13.2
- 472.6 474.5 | 13.7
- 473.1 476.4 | 13.5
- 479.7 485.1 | 12.4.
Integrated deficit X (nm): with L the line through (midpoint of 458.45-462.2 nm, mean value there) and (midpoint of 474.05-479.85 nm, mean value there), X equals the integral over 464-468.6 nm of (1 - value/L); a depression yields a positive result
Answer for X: -0.17 nm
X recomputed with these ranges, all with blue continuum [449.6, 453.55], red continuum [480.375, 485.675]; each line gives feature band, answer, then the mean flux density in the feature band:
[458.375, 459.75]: -0.21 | 13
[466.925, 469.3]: -0.29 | 13.1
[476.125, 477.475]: 0.15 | 10.8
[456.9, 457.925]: -0.22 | 13.5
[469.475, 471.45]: -0.33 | 13.8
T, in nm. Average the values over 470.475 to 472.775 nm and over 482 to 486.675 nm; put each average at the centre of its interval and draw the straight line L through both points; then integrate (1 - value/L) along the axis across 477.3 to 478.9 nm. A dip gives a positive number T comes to 0.360 nm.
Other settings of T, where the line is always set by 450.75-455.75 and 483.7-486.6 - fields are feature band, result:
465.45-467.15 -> -0.30 nm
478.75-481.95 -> 0.10 nm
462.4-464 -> -0.31 nm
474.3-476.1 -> -0.23 nm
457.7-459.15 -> -0.20 nm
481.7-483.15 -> 0.05 nm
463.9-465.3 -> -0.20 nm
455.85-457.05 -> -0.31 nm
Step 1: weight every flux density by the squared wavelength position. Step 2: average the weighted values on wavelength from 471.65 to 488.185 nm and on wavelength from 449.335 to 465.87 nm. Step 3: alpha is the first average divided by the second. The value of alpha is 1.09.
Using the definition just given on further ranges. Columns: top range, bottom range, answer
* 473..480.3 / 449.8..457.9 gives 1.13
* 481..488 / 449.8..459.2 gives 1.20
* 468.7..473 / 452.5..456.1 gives 1.32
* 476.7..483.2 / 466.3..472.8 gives 0.90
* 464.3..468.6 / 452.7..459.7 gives 1.13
